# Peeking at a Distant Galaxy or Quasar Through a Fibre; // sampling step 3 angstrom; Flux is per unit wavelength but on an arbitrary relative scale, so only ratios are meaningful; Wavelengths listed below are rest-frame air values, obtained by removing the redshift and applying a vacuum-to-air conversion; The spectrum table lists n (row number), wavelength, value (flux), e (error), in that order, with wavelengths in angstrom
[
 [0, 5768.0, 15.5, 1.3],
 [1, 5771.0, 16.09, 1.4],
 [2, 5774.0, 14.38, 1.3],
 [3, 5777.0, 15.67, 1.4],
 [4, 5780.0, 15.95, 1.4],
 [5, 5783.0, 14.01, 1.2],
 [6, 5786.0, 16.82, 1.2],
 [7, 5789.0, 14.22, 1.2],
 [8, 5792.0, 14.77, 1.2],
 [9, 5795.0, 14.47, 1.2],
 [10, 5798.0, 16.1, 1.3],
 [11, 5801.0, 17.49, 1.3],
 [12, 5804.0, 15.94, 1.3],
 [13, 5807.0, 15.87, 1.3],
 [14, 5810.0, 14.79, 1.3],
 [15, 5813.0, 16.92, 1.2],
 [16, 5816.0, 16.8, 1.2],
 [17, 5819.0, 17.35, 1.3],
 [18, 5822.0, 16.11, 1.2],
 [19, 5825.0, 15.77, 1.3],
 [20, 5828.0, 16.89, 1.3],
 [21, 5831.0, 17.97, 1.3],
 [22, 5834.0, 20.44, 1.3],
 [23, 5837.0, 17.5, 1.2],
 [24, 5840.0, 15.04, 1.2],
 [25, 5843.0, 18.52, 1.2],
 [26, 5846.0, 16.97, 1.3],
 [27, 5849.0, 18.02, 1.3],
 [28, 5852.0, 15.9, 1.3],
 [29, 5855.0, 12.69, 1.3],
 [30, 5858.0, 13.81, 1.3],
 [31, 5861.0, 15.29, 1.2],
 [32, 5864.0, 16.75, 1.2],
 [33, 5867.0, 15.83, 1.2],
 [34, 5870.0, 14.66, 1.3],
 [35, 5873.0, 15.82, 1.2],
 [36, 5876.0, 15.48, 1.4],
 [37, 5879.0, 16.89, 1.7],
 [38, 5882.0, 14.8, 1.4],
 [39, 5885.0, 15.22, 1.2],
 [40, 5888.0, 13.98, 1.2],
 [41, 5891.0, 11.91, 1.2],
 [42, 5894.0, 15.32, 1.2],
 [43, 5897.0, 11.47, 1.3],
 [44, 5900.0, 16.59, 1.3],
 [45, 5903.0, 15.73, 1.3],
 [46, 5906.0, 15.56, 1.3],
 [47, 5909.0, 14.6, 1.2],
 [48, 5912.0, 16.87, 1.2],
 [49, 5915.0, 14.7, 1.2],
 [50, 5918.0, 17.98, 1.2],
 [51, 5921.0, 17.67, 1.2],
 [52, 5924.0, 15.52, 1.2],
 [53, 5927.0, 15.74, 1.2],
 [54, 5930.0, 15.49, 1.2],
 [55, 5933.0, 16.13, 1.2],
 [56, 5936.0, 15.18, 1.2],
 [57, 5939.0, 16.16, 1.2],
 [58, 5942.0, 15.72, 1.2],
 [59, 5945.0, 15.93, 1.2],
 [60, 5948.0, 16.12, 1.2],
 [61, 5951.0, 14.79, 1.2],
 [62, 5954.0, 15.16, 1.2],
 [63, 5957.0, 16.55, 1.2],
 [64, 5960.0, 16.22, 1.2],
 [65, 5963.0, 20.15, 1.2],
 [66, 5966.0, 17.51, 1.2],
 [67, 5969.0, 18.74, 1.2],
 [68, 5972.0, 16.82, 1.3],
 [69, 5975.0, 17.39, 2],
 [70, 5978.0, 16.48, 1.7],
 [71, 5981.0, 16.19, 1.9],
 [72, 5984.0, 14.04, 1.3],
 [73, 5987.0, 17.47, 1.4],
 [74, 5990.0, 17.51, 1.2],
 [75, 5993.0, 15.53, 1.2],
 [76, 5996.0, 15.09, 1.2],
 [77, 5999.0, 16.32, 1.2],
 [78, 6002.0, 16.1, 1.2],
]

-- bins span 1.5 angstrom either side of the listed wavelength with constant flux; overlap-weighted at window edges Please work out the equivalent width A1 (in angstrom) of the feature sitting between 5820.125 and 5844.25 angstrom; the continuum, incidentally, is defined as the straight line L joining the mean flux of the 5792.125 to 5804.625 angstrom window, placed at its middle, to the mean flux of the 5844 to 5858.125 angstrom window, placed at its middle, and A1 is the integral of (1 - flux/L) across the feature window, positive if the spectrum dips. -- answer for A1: -2.3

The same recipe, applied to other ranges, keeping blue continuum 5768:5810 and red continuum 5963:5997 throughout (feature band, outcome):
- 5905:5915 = 0.5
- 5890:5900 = 1.7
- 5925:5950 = 1.1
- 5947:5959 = 0.7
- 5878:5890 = 0.8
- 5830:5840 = -1.5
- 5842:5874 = 0.3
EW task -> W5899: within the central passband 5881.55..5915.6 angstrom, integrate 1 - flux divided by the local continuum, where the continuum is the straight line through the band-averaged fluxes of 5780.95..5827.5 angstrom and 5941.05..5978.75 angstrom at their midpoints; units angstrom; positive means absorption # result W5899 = 3.5 angstrom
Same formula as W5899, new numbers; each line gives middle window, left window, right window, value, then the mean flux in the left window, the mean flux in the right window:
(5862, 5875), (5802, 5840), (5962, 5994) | 0.9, 16.8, 17.1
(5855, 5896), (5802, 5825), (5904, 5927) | 3.1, 16.2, 16.1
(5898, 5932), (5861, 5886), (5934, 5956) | -0.7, 15.7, 15.6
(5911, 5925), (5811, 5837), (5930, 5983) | 0.1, 17.2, 16.5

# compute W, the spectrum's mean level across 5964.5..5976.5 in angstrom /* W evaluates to 17.6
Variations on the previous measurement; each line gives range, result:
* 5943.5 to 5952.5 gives 15.6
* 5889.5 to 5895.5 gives 13.6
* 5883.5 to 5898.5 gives 13.6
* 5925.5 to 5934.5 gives 15.8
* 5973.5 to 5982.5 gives 16.7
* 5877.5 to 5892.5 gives 14.6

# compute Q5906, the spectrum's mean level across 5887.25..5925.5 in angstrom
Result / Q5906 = 15.2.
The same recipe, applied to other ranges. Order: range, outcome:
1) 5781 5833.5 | 16.1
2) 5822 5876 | 16.3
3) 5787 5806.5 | 15.6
